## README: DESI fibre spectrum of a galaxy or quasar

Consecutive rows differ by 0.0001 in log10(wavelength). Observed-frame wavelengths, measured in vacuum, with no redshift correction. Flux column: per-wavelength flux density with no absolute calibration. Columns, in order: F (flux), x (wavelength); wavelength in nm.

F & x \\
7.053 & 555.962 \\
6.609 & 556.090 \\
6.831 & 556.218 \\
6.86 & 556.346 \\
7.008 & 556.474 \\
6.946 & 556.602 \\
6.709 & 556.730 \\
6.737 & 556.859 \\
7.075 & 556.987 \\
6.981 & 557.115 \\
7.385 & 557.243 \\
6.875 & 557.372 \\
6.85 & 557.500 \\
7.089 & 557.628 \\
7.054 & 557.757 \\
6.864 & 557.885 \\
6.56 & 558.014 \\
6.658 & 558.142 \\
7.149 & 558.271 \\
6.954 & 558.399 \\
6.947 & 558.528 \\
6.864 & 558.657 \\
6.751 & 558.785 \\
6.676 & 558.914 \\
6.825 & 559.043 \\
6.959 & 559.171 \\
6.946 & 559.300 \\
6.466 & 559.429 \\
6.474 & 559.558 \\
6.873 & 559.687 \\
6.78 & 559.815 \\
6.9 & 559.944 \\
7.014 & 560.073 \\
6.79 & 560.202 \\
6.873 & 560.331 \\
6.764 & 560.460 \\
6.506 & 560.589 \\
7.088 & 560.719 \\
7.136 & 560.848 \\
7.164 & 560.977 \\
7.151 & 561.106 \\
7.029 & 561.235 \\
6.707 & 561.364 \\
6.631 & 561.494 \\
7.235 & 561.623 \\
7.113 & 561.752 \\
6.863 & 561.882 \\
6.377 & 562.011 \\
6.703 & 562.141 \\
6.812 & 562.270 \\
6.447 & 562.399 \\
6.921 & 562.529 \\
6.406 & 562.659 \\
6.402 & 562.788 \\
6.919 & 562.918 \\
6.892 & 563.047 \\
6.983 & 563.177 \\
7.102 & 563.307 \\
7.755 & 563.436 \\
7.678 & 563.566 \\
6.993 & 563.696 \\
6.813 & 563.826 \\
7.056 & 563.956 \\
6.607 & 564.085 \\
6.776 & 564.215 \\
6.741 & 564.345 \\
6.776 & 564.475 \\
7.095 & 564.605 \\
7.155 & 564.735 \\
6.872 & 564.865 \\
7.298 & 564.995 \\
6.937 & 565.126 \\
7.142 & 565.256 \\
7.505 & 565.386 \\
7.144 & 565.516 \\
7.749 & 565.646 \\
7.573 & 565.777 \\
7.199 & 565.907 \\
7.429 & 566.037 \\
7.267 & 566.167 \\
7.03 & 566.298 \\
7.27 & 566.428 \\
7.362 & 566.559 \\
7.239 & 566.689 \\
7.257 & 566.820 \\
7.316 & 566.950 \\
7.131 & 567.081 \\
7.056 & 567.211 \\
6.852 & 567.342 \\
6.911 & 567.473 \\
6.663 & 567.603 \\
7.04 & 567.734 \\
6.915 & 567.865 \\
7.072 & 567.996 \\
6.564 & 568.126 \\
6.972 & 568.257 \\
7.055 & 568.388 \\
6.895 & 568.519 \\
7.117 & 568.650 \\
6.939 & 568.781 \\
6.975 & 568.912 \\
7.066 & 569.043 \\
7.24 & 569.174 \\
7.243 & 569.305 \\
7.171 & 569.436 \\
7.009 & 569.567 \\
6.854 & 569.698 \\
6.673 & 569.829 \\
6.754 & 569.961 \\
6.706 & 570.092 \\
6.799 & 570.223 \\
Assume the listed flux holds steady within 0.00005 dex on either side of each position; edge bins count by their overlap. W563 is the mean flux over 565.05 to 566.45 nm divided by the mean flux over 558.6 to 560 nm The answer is 1.08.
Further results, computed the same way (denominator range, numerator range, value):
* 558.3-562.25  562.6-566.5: 1.03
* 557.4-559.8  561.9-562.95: 0.97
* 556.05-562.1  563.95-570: 1.03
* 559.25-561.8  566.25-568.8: 1.02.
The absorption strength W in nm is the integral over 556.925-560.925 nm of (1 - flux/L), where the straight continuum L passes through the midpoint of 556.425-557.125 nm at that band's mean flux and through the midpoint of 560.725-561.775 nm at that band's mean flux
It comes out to 0.05 nm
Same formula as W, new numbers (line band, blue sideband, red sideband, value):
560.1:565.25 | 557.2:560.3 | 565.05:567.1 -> 0.125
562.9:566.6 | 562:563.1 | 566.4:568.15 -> -0.161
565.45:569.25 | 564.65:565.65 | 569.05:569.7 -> 0.024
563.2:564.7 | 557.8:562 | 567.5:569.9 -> -0.027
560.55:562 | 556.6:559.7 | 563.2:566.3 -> 0.010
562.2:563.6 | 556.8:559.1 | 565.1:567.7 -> 0.032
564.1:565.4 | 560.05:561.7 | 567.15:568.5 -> -0.015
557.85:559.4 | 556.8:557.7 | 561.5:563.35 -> 0.024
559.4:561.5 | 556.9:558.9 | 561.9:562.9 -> -0.034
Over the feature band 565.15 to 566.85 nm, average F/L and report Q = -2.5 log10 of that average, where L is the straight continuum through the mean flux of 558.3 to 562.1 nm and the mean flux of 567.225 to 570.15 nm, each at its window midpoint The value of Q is -0.061 mag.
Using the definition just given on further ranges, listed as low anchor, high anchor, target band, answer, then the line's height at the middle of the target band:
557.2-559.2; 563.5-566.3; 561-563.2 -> 0.04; 7.03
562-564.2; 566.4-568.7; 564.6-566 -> -0.04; 6.96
